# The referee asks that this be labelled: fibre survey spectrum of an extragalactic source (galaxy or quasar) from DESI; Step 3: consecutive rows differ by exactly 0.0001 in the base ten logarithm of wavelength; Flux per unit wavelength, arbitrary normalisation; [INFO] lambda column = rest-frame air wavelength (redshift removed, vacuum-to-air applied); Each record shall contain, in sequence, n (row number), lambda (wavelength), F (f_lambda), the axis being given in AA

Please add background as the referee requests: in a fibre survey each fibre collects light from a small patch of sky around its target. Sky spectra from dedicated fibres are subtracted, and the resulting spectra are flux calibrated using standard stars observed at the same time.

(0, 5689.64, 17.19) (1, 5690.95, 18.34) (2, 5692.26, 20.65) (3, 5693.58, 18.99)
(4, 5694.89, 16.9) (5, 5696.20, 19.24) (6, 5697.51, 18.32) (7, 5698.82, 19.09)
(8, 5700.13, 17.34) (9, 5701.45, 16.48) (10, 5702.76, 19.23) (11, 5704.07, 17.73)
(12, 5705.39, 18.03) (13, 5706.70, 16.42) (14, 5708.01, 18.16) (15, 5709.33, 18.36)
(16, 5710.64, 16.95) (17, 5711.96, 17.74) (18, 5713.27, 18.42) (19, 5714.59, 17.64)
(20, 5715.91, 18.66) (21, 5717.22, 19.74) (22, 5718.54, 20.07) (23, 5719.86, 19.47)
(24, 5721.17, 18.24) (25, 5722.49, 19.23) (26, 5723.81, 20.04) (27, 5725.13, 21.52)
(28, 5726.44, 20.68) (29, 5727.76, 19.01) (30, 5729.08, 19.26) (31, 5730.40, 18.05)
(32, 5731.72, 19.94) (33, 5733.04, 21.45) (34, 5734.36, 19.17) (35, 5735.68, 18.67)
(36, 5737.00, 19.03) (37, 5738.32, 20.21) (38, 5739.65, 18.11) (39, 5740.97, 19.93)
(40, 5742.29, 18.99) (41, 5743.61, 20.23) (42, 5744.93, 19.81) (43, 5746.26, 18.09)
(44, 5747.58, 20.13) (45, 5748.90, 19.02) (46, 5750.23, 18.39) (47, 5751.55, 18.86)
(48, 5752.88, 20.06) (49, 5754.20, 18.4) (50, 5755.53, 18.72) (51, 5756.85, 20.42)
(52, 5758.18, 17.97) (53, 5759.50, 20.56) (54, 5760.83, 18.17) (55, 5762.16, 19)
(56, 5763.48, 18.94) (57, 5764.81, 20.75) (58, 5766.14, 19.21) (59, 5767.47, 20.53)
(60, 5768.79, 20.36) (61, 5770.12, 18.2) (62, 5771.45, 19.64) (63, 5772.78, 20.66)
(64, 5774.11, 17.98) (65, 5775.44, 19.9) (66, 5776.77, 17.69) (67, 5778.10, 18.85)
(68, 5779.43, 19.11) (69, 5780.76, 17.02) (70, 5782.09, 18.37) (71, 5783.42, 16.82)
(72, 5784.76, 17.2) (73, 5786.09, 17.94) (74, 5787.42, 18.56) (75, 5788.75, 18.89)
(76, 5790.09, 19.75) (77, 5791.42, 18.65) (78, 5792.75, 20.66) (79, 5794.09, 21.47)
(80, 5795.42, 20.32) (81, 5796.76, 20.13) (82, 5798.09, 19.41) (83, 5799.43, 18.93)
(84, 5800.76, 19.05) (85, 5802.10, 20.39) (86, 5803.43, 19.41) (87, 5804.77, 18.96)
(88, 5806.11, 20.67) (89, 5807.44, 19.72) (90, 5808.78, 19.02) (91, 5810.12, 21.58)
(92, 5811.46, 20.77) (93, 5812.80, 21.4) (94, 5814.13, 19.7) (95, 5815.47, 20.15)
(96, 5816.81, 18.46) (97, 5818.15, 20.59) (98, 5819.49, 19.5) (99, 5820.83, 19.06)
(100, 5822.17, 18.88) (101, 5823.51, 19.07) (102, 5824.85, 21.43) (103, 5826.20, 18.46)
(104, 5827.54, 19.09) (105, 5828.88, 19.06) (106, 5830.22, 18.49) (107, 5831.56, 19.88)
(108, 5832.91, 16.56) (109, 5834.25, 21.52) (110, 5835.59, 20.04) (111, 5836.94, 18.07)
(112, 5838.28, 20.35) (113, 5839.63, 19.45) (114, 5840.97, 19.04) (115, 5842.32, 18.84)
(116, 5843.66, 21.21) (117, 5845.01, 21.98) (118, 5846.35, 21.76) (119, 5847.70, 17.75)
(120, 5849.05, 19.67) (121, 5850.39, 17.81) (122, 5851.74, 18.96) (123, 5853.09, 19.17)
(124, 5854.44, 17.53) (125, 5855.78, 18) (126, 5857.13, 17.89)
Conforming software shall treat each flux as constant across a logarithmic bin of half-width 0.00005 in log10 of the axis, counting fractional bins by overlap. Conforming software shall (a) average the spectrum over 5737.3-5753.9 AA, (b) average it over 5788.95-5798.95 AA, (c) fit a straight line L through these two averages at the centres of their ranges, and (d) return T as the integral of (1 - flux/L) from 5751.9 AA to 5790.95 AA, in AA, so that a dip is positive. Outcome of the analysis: 1.4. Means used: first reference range 19.3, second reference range 20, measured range 19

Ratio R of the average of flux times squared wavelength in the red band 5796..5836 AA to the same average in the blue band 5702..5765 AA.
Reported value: 1.1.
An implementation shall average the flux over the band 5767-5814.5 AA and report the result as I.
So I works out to 19.4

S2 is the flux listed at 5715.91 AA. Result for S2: 18.66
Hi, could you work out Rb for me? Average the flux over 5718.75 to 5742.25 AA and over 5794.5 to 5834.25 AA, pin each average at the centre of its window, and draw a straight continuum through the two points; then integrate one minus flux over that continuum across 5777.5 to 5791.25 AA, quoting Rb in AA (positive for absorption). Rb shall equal 0.9 AA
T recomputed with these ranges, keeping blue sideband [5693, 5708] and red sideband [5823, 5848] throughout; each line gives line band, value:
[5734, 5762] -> -0.9 AA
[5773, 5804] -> 0.1 AA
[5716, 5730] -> -1.1 AA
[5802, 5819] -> -0.6 AA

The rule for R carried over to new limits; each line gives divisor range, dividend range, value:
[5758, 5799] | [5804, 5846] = 1.05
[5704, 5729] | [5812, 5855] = 1.08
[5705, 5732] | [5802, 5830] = 1.08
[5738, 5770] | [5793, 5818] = 1.05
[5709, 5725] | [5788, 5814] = 1.09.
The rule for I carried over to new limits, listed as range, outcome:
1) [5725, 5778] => 19.4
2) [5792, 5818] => 20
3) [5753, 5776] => 19.4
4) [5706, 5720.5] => 18.3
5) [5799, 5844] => 19.6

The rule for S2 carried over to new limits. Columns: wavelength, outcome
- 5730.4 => 18.05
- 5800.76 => 19.05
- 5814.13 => 19.7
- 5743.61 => 20.23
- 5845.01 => 21.98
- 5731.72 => 19.94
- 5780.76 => 17.02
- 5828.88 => 19.06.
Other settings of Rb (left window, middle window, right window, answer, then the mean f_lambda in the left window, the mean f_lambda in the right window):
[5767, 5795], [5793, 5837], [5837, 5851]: -0.75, 19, 19.7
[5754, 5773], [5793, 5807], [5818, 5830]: -0.36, 19.4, 19.4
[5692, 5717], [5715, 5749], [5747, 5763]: -1.49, 18.1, 19.1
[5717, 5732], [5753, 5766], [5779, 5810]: 0.10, 19.6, 19.2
